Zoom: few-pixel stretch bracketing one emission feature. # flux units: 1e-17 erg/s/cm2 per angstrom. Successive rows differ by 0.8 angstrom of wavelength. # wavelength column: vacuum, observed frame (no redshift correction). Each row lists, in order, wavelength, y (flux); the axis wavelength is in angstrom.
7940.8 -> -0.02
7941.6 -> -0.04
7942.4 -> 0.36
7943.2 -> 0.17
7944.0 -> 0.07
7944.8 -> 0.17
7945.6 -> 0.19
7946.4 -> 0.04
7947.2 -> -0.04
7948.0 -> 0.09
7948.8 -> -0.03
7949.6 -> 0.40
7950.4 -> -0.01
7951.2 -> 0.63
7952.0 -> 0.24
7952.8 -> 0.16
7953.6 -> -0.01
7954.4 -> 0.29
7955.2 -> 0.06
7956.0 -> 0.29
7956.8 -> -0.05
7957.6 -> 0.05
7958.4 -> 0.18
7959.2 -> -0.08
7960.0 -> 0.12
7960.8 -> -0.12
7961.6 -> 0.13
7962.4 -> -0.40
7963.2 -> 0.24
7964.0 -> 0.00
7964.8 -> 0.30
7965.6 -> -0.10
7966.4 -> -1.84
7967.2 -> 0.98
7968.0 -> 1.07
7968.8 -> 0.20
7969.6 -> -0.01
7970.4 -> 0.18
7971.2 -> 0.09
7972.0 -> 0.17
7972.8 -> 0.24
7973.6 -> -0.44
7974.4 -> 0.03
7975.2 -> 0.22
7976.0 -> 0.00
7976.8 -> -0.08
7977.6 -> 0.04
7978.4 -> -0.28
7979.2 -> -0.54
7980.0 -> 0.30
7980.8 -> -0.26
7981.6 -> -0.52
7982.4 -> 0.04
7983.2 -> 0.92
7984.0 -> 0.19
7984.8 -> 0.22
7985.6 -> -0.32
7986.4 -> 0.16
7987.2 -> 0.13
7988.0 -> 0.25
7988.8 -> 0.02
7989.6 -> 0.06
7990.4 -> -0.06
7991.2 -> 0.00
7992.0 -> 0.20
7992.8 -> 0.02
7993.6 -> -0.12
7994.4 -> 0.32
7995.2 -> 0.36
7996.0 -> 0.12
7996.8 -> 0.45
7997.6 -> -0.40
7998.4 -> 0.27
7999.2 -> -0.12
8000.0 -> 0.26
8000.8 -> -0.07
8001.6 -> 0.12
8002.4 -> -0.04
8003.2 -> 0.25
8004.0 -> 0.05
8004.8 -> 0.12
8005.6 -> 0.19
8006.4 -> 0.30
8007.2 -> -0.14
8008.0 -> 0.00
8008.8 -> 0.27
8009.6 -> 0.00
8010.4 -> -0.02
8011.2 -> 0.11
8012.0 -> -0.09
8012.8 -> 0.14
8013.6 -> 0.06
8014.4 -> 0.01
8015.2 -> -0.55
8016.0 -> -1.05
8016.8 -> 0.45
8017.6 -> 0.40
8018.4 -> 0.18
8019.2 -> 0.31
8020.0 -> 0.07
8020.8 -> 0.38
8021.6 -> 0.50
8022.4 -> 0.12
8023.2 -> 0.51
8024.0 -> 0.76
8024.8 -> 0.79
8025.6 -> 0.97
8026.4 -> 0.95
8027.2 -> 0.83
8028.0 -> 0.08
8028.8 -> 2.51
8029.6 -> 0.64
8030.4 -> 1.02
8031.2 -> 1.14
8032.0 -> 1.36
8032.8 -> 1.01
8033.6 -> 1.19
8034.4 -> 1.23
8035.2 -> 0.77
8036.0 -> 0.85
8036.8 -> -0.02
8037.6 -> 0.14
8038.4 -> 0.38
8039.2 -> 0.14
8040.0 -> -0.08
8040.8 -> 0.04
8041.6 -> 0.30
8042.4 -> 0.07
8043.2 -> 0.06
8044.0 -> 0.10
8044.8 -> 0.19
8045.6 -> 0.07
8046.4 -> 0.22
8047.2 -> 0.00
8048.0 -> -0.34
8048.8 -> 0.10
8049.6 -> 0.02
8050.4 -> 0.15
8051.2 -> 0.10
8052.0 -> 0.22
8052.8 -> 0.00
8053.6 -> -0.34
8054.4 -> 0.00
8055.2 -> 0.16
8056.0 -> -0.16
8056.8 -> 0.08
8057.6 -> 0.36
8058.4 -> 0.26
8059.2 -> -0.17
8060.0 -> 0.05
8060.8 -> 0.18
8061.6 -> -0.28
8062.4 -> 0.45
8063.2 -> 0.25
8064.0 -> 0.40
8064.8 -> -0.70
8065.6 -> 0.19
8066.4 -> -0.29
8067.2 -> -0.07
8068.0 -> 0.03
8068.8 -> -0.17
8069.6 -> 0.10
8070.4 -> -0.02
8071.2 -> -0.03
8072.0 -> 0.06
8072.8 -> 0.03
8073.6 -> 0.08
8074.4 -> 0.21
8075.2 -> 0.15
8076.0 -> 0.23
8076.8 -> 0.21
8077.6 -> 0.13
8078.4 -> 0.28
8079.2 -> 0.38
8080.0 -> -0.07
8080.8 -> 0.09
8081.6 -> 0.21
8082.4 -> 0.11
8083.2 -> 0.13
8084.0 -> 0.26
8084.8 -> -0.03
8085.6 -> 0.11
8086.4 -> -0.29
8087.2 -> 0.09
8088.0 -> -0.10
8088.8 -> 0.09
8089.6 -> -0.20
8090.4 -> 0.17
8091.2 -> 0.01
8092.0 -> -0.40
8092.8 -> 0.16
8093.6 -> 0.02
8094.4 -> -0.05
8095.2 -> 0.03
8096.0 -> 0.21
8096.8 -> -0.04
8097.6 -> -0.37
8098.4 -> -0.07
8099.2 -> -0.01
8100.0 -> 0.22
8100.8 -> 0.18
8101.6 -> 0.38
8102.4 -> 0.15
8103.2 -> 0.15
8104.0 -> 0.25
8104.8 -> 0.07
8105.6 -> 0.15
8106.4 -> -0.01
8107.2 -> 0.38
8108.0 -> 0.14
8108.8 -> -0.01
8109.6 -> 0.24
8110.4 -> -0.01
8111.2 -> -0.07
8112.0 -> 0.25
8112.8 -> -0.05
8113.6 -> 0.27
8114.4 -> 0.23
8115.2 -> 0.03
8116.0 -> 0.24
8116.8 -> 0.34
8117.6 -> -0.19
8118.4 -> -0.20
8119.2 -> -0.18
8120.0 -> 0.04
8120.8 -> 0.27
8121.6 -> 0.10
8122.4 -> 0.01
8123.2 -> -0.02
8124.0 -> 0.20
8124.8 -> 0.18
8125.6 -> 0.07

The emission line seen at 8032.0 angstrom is [O II] 3727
